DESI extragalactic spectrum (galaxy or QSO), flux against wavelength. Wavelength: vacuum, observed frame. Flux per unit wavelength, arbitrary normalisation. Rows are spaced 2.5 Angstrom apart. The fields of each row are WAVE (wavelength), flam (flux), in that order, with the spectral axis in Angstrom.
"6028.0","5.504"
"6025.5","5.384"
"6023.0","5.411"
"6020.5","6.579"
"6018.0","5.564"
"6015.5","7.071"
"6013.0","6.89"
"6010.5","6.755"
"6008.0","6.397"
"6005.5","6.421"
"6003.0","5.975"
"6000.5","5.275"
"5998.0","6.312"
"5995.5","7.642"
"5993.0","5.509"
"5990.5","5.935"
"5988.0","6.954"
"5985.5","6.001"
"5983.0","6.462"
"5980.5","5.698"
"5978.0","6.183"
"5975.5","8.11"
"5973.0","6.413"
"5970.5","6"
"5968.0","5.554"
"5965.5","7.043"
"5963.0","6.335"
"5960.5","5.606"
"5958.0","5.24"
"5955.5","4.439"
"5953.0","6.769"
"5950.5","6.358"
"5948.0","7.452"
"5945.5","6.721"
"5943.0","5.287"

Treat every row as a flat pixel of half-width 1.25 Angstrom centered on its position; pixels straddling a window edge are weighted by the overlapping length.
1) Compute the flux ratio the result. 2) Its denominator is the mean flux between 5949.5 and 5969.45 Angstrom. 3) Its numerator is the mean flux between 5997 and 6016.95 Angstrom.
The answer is 1.08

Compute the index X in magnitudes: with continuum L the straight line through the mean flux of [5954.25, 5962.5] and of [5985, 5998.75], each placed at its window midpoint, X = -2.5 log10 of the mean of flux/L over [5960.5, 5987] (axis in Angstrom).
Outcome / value -0.11 mag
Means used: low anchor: 5.21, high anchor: 6.42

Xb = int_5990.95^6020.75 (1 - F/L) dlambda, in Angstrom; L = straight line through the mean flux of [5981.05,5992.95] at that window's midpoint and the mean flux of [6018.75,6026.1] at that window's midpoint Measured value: -1.7 Angstrom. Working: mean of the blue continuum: 6.22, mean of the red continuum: 5.81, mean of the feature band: 6.35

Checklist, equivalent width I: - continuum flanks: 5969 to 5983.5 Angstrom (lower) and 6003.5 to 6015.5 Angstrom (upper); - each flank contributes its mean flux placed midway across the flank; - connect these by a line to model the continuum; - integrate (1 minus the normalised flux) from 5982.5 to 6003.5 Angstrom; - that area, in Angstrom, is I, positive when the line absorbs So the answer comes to 1.0 Angstrom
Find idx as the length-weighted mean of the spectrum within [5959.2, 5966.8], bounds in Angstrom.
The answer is 6.32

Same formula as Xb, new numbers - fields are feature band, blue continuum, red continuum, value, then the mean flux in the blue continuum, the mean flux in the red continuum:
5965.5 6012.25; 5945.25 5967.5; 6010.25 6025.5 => -0.84 Angstrom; 6.17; 6.27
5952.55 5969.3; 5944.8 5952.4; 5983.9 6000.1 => 2.22 Angstrom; 6.85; 6.34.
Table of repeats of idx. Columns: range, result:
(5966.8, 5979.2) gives 6.46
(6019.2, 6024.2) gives 6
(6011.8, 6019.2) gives 6.51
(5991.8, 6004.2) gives 6.15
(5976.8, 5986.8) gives 6.09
